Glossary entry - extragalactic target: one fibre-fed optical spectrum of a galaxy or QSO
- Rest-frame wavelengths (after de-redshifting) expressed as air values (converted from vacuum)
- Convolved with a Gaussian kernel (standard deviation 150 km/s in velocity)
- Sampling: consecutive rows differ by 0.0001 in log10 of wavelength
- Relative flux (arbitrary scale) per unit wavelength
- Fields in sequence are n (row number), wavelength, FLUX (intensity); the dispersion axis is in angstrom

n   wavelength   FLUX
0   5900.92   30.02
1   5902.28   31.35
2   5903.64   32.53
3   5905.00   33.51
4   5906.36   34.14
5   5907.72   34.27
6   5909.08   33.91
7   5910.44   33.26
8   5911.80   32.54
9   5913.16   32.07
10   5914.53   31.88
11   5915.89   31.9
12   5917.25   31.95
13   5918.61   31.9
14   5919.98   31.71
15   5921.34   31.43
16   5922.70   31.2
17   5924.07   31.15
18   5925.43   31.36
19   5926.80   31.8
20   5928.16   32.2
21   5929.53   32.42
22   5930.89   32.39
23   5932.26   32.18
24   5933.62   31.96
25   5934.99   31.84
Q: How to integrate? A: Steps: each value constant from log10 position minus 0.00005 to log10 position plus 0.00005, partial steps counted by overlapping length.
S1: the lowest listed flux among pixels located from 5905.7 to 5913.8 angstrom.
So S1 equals 32.07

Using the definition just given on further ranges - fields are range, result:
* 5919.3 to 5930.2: 31.15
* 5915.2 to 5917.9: 31.9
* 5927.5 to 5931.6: 32.2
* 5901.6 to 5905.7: 31.35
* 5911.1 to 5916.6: 31.88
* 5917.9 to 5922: 31.43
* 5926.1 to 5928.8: 31.8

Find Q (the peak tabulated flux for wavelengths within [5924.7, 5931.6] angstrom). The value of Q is 32.42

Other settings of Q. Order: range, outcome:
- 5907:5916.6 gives 34.27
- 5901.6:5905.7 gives 33.51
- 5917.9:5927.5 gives 31.9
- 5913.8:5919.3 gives 31.95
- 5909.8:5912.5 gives 33.26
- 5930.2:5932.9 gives 32.39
